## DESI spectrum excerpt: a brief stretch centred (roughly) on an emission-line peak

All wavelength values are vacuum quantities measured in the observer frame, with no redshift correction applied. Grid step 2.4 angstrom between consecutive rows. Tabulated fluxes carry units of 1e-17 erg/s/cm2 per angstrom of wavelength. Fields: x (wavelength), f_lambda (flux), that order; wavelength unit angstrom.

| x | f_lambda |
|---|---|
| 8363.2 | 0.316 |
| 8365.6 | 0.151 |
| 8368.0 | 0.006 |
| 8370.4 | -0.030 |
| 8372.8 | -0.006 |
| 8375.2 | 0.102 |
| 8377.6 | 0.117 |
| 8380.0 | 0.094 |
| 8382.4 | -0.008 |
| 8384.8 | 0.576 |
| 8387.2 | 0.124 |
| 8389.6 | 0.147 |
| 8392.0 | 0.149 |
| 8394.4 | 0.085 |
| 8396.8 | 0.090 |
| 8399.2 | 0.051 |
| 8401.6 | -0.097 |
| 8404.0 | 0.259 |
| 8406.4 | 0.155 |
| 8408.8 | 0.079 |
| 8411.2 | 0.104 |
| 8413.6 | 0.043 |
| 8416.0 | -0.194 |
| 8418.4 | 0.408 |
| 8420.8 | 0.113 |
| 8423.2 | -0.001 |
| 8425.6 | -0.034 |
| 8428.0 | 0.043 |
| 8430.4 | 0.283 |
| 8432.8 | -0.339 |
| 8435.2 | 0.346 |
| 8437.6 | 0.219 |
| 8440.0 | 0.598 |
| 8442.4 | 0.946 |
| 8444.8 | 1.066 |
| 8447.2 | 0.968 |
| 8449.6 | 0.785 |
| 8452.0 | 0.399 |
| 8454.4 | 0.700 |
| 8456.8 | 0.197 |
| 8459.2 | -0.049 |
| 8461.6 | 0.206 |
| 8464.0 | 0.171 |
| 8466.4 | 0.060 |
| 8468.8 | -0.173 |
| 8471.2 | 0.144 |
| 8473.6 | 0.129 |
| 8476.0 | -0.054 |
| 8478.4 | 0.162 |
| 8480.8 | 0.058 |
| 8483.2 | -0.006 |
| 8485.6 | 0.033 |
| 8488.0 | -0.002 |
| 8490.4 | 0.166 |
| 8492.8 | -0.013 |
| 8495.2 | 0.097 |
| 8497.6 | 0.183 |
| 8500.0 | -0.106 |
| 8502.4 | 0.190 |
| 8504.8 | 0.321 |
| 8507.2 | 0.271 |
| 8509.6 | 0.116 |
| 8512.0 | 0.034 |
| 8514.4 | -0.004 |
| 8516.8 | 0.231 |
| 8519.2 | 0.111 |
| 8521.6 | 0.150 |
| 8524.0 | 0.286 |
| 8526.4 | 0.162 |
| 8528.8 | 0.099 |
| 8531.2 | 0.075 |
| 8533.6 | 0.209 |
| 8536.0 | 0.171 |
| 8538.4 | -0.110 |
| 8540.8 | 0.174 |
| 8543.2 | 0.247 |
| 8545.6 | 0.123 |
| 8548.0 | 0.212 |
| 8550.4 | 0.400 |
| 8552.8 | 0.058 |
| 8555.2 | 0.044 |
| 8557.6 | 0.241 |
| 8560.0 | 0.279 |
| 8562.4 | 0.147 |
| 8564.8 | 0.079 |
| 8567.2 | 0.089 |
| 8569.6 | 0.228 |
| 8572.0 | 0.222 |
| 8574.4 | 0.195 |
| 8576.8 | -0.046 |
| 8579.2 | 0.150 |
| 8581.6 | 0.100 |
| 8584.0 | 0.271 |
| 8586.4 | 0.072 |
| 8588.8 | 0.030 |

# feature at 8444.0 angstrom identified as [O II]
